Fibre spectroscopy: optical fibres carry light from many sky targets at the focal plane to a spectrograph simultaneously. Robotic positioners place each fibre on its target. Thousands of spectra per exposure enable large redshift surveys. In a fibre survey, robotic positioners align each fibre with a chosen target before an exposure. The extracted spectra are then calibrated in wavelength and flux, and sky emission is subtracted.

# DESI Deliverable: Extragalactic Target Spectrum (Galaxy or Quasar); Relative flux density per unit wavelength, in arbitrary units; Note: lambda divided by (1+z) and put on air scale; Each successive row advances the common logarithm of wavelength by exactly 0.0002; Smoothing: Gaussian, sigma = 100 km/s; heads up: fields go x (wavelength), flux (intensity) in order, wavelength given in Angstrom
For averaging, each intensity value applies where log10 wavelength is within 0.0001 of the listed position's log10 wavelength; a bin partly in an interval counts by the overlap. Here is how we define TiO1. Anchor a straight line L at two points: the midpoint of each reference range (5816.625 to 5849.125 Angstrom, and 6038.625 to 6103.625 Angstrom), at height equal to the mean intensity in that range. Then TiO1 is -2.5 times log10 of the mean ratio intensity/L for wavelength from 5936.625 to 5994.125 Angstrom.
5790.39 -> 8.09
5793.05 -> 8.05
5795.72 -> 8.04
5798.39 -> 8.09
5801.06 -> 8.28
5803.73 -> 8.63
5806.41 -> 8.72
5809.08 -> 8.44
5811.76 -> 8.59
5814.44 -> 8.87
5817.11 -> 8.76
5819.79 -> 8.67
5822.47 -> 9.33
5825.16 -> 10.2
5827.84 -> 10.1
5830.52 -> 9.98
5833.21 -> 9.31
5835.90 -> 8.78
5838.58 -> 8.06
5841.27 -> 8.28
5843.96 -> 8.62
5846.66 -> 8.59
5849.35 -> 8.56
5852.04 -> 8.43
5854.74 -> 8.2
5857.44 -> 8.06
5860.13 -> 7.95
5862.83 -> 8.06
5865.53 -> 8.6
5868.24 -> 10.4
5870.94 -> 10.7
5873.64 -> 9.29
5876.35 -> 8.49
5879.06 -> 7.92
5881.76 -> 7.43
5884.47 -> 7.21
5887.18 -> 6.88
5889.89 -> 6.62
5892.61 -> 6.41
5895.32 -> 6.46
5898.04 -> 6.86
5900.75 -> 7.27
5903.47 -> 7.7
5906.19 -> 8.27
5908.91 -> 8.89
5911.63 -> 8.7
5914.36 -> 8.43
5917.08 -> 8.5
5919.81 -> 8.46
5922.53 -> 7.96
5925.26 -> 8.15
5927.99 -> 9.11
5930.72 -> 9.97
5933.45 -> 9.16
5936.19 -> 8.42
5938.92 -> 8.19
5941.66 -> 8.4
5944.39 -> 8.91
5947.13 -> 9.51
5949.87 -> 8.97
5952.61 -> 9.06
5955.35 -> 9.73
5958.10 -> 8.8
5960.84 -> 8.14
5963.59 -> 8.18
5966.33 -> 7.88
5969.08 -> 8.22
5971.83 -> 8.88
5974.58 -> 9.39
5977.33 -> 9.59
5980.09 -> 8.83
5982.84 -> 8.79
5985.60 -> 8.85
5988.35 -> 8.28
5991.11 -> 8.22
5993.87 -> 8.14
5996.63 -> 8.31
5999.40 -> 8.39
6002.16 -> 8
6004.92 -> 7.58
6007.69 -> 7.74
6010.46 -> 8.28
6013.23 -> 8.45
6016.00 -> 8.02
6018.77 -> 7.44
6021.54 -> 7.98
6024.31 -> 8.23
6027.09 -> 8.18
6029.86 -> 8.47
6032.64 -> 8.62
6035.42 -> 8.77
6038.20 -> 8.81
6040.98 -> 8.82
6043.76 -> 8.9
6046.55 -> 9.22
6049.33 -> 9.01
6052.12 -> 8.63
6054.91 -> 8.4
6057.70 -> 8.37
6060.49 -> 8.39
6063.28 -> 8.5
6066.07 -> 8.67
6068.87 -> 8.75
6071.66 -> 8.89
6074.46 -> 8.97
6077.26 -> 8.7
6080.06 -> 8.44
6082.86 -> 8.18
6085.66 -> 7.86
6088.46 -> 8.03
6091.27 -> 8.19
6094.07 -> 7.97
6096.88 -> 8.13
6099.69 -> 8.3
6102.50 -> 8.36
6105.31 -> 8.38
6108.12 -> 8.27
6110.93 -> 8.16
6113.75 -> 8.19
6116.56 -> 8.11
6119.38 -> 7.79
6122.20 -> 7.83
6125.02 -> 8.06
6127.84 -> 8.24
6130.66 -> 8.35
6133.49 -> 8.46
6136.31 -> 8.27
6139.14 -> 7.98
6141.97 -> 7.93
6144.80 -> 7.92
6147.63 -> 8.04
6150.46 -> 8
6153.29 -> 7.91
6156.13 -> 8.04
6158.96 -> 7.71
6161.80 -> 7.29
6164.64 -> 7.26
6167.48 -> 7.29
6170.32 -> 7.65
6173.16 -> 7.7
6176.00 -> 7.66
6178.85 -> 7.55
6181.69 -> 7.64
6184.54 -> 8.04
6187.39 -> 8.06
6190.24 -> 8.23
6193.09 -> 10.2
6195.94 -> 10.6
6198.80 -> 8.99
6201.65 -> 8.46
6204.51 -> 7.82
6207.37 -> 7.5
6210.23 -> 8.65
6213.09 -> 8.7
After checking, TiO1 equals 0.004 mag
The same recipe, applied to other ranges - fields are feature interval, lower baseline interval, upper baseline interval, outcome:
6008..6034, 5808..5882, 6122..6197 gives 0.03 mag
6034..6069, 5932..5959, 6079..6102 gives -0.05 mag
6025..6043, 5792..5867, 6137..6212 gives -0.04 mag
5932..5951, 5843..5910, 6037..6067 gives -0.06 mag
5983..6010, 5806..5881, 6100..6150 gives 0.03 mag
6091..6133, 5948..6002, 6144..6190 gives -0.02 mag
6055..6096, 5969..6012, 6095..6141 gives -0.02 mag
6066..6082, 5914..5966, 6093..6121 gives -0.06 mag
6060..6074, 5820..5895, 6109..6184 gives -0.08 mag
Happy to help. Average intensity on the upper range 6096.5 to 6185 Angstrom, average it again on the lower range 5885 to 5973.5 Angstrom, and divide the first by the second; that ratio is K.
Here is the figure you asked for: 0.96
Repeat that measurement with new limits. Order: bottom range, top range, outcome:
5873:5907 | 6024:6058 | 1.17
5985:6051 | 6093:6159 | 0.97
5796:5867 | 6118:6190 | 0.91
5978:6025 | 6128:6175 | 0.96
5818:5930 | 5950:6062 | 1.01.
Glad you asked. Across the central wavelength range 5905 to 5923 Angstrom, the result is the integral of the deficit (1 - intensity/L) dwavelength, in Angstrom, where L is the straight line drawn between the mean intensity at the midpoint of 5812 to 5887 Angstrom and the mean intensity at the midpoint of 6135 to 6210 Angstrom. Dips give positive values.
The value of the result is 0.3 Angstrom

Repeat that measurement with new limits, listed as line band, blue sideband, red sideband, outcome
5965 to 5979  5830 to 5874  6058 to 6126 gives -0.4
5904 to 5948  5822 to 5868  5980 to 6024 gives -0.9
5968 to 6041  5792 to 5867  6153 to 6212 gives -0.2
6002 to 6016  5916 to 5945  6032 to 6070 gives 1.1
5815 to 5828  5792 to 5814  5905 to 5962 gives -1.4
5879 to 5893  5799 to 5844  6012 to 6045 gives 2.7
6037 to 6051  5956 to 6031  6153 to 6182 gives -1.4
